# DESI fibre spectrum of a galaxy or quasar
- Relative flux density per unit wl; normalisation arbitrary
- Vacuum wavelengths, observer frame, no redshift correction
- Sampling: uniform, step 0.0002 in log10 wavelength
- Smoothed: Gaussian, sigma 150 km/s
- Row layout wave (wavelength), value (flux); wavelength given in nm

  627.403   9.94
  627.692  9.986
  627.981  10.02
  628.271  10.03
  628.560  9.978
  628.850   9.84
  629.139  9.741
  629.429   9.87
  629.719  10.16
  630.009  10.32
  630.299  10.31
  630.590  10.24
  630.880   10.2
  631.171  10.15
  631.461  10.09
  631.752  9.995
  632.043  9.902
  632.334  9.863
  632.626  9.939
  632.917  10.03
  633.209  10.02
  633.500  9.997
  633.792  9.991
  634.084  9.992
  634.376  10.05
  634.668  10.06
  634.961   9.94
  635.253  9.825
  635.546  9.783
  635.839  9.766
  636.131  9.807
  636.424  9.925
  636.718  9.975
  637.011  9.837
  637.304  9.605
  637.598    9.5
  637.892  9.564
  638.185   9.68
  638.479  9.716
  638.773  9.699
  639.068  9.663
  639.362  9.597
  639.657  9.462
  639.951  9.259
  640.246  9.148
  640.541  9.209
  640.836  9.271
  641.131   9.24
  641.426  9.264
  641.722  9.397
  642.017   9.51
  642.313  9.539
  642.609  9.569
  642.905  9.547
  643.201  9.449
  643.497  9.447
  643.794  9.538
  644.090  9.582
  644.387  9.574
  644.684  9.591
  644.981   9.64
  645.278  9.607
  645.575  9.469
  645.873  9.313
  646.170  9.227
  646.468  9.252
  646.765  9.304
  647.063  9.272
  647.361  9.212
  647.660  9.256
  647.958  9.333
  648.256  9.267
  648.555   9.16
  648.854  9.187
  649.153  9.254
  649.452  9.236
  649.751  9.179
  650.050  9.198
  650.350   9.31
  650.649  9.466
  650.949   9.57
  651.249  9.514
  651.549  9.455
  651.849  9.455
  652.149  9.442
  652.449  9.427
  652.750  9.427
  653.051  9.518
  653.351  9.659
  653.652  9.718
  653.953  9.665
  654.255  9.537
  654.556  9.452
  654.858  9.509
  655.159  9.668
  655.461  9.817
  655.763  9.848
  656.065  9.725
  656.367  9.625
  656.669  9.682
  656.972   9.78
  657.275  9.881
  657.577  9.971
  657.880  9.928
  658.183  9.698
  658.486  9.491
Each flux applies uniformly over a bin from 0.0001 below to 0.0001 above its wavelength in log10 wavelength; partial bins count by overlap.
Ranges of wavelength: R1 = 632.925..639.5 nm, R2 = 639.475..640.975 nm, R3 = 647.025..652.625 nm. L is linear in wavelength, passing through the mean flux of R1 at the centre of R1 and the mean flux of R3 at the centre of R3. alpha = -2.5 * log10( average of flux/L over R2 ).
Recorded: 0.05 mag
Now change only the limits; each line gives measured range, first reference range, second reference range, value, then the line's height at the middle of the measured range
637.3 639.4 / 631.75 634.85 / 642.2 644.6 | 0.01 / 9.76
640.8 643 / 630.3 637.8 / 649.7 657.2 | 0.04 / 9.79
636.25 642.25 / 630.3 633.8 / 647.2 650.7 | 0.02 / 9.71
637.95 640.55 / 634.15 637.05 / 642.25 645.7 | 0.03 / 9.75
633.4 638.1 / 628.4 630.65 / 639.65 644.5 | -0.01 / 9.73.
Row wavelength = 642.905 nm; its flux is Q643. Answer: 9.547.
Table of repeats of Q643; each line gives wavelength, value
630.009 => 10.32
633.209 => 10.02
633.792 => 9.991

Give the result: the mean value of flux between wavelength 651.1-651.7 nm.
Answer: 9.49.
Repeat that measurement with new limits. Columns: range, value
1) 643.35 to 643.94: 9.48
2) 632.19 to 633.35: 9.96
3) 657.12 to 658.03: 9.93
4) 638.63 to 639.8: 9.6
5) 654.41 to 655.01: 9.48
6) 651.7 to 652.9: 9.44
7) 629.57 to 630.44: 10.3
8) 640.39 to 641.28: 9.24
